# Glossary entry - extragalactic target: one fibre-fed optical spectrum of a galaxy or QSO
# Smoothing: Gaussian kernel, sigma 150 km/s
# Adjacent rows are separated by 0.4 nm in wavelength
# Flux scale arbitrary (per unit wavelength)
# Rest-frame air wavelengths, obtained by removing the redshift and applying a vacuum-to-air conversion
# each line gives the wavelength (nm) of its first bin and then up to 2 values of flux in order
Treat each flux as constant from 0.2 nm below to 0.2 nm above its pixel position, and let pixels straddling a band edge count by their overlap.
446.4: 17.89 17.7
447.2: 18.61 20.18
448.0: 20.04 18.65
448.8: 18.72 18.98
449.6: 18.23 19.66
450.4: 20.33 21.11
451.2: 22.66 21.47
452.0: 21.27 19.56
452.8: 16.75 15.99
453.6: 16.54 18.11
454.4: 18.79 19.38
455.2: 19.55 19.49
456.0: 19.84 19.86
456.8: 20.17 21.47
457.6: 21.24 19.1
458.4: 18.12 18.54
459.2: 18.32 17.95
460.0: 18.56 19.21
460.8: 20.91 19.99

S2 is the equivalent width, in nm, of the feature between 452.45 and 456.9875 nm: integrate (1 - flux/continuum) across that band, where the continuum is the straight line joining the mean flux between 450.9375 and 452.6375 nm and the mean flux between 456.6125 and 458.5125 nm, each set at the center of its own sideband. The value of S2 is 0.44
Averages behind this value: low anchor 21.1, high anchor 20.1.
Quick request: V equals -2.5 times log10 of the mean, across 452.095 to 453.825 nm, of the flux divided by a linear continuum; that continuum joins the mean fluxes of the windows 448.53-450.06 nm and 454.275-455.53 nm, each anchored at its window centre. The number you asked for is 0.10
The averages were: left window 18.8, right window 19.3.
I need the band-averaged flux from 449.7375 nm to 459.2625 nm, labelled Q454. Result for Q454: 19.5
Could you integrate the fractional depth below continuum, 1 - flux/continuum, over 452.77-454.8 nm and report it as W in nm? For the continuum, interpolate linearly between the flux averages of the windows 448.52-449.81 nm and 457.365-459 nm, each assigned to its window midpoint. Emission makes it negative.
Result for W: 0.16 nm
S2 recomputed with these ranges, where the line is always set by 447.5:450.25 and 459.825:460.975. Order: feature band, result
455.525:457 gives -0.034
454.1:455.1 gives 0.017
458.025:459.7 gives 0.100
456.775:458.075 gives -0.081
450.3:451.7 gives -0.160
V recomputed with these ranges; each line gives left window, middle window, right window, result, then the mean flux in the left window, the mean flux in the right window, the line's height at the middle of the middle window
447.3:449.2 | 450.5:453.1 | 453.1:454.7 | -0.12 mag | 19.3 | 17.6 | 18.2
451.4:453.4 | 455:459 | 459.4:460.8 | -0.04 mag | 19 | 18.9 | 18.9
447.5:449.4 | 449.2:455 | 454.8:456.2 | 0.01 mag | 19.3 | 19.6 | 19.4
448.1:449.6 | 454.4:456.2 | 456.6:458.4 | 0.02 mag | 18.8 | 20.2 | 19.9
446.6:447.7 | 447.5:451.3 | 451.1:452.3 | 0.02 mag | 18.7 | 21.5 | 20.1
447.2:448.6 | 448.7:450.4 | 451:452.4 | 0.07 mag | 19.5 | 21.5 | 20.3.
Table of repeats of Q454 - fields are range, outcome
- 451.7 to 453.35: 18.7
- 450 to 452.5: 21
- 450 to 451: 20.5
